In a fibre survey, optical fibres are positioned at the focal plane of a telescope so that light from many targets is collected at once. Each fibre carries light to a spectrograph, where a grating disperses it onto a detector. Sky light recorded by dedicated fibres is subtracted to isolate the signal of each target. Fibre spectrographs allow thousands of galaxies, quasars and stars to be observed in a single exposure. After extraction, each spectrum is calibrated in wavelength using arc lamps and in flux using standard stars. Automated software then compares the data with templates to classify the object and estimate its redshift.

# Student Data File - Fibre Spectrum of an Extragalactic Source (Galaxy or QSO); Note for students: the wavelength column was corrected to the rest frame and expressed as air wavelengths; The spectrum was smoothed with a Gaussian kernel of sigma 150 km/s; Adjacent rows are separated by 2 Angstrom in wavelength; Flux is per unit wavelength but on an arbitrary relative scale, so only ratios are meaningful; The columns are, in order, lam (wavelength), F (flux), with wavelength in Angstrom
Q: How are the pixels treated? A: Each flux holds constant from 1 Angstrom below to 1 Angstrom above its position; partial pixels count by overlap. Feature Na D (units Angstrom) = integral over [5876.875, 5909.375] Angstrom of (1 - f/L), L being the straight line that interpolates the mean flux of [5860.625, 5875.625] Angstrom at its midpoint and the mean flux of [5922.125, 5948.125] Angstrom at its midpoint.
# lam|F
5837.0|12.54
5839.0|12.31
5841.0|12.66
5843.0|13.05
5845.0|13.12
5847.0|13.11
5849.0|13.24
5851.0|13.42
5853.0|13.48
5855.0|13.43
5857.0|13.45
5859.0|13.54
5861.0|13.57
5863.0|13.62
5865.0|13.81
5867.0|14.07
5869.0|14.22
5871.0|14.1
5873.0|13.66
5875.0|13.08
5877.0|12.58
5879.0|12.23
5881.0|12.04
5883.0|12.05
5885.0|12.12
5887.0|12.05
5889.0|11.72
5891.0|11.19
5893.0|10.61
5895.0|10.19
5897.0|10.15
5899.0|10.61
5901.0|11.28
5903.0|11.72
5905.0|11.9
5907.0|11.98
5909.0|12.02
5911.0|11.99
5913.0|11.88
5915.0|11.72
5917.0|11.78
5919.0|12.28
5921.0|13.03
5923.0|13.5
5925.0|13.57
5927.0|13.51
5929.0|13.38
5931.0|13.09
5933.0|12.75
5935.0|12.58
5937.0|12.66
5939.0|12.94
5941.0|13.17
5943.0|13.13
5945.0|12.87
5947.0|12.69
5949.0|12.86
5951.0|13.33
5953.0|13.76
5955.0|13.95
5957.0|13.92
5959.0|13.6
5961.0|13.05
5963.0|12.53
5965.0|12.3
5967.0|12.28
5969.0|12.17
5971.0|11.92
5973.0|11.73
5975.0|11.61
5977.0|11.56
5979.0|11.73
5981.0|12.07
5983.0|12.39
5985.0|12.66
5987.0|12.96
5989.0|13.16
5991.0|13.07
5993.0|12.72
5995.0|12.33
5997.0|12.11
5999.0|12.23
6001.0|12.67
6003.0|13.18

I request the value 4.8 Angstrom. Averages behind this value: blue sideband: 13.8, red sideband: 13.1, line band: 11.5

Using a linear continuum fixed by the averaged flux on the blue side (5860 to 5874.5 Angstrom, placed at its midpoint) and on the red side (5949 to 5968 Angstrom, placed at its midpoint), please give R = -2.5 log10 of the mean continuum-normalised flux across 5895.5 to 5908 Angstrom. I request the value 0.21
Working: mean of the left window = 13.8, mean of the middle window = 11.2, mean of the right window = 13.2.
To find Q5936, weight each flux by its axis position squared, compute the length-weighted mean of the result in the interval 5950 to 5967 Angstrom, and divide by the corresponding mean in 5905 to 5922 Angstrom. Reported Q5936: 1.11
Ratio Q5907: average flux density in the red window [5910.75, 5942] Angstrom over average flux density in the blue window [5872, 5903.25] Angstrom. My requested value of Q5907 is 1.09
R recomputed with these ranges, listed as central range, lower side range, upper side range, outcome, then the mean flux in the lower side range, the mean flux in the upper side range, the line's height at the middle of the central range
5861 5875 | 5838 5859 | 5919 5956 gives -0.06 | 13.1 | 13.1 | 13.1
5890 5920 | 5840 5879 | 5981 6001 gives 0.15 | 13.4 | 12.6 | 13.1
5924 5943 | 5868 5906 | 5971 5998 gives -0.08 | 12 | 12.3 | 12.1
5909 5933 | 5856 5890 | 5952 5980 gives 0.01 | 13.1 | 12.6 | 12.8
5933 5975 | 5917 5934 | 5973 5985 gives -0.03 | 13.1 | 11.9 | 12.5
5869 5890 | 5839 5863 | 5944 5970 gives 0.05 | 13.3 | 13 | 13.2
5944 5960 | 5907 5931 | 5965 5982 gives -0.10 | 12.6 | 11.9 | 12.2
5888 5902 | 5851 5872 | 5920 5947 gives 0.23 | 13.7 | 13.1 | 13.4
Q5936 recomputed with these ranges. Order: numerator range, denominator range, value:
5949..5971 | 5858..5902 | 1.08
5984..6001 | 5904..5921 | 1.08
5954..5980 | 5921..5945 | 0.96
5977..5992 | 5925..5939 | 0.98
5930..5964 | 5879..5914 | 1.16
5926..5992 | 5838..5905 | 1.05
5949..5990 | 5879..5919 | 1.12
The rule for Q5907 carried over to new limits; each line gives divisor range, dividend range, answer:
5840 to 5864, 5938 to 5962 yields 1.00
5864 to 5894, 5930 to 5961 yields 1.04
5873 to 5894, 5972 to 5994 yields 1.02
